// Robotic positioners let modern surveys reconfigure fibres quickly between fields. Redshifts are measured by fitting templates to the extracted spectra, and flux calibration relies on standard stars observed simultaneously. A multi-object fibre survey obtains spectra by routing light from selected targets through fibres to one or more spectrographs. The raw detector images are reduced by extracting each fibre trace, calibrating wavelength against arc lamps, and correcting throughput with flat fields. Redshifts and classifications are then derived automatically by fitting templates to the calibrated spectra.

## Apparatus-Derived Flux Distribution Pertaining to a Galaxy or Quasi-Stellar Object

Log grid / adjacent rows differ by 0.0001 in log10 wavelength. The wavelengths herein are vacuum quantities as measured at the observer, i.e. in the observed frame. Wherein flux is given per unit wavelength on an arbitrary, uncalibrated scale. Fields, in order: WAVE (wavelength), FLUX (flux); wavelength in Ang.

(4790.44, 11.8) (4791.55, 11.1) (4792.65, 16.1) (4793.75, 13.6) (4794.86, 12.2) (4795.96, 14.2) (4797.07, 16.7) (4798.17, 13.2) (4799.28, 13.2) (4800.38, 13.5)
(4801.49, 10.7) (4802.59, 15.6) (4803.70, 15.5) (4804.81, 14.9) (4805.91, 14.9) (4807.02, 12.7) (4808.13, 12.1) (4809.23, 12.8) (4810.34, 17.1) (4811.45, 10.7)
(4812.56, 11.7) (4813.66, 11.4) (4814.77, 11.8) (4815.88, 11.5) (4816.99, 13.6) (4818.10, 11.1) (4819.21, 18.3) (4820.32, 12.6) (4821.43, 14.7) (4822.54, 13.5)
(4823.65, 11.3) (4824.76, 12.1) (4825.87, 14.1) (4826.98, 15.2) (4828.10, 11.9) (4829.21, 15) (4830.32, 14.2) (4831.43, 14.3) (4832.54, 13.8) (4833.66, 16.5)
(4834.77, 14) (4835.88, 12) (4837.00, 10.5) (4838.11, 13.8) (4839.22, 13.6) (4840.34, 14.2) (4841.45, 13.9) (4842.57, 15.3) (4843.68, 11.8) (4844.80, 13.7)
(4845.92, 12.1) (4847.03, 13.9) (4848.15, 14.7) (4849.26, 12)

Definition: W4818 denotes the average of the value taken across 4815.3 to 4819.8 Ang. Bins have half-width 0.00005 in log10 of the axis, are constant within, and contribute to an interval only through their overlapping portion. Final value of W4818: 13.6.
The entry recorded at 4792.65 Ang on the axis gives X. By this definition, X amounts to 16.1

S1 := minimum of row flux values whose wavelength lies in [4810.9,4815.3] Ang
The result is 10.7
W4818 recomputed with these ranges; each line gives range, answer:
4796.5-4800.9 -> 14.2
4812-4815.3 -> 11.6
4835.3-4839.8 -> 12.5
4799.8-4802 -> 12.1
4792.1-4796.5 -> 14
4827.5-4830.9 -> 13.7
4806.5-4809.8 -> 12.6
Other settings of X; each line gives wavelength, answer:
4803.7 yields 15.5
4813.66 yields 11.4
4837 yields 10.5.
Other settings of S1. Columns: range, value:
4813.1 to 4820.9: 11.1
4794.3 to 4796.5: 12.2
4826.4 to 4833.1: 11.9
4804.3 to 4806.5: 14.9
